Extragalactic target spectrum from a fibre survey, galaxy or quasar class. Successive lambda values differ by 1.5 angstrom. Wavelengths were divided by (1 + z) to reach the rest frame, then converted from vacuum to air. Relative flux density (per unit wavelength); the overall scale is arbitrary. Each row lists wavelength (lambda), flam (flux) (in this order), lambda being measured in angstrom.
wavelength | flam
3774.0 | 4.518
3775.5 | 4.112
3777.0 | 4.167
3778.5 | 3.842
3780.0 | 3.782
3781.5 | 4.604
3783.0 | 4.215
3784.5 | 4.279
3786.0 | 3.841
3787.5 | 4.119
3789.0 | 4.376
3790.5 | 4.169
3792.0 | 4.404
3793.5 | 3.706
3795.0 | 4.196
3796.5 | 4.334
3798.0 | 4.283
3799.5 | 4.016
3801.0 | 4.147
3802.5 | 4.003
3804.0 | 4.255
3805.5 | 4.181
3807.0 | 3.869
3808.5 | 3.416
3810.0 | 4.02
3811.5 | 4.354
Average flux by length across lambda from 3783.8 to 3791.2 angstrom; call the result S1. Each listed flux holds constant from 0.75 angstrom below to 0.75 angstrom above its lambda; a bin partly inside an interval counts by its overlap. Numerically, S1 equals 4.16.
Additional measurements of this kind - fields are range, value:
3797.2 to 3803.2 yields 4.12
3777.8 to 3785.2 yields 4.15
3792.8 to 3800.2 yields 4.11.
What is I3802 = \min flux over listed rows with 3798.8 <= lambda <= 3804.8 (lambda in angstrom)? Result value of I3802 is 4.003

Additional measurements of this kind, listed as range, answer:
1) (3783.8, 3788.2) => 3.841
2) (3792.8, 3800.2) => 3.706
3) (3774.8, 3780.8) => 3.782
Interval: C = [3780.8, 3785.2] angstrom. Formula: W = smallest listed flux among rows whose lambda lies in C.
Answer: 4.215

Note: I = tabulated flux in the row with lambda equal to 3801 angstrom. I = 4.147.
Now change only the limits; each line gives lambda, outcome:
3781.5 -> 4.604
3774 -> 4.518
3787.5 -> 4.119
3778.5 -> 3.842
